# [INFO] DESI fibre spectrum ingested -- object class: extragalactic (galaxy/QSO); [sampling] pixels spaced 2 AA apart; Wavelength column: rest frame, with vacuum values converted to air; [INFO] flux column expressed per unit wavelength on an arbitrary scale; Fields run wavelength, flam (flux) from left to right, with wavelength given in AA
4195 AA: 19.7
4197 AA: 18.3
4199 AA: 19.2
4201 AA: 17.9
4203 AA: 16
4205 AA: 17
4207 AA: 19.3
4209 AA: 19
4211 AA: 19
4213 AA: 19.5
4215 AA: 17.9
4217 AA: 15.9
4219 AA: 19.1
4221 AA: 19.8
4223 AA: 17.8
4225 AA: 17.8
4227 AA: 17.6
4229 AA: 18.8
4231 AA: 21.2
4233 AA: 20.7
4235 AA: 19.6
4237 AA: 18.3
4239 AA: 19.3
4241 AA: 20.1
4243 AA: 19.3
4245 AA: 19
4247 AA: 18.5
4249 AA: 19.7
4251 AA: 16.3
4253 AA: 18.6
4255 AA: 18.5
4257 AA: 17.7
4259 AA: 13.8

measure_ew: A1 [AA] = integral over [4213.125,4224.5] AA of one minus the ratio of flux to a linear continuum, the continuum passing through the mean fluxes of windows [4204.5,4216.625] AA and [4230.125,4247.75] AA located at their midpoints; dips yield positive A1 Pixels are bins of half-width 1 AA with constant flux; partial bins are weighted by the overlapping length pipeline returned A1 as 0.4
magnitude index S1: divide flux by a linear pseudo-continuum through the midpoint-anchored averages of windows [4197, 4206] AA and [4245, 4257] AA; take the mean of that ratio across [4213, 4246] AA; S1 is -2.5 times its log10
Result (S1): -0.05 mag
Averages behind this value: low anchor 17.6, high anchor 18.3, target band 18.9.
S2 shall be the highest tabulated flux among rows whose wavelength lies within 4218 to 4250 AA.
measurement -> 21.2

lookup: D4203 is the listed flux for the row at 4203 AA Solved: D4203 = 16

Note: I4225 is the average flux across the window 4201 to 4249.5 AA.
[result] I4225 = 18.7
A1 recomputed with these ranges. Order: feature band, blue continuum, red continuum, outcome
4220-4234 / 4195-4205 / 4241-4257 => -0.6 AA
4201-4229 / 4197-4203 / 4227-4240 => 0.8 AA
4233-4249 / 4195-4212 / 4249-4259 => -1.4 AA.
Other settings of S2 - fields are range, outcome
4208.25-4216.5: 19.5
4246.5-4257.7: 19.7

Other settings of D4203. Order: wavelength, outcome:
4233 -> 20.7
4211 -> 19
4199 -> 19.2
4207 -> 19.3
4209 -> 19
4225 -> 17.8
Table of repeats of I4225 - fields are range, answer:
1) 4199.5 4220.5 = 18.1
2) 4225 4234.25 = 19.4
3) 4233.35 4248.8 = 19.3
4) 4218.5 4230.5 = 18.6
